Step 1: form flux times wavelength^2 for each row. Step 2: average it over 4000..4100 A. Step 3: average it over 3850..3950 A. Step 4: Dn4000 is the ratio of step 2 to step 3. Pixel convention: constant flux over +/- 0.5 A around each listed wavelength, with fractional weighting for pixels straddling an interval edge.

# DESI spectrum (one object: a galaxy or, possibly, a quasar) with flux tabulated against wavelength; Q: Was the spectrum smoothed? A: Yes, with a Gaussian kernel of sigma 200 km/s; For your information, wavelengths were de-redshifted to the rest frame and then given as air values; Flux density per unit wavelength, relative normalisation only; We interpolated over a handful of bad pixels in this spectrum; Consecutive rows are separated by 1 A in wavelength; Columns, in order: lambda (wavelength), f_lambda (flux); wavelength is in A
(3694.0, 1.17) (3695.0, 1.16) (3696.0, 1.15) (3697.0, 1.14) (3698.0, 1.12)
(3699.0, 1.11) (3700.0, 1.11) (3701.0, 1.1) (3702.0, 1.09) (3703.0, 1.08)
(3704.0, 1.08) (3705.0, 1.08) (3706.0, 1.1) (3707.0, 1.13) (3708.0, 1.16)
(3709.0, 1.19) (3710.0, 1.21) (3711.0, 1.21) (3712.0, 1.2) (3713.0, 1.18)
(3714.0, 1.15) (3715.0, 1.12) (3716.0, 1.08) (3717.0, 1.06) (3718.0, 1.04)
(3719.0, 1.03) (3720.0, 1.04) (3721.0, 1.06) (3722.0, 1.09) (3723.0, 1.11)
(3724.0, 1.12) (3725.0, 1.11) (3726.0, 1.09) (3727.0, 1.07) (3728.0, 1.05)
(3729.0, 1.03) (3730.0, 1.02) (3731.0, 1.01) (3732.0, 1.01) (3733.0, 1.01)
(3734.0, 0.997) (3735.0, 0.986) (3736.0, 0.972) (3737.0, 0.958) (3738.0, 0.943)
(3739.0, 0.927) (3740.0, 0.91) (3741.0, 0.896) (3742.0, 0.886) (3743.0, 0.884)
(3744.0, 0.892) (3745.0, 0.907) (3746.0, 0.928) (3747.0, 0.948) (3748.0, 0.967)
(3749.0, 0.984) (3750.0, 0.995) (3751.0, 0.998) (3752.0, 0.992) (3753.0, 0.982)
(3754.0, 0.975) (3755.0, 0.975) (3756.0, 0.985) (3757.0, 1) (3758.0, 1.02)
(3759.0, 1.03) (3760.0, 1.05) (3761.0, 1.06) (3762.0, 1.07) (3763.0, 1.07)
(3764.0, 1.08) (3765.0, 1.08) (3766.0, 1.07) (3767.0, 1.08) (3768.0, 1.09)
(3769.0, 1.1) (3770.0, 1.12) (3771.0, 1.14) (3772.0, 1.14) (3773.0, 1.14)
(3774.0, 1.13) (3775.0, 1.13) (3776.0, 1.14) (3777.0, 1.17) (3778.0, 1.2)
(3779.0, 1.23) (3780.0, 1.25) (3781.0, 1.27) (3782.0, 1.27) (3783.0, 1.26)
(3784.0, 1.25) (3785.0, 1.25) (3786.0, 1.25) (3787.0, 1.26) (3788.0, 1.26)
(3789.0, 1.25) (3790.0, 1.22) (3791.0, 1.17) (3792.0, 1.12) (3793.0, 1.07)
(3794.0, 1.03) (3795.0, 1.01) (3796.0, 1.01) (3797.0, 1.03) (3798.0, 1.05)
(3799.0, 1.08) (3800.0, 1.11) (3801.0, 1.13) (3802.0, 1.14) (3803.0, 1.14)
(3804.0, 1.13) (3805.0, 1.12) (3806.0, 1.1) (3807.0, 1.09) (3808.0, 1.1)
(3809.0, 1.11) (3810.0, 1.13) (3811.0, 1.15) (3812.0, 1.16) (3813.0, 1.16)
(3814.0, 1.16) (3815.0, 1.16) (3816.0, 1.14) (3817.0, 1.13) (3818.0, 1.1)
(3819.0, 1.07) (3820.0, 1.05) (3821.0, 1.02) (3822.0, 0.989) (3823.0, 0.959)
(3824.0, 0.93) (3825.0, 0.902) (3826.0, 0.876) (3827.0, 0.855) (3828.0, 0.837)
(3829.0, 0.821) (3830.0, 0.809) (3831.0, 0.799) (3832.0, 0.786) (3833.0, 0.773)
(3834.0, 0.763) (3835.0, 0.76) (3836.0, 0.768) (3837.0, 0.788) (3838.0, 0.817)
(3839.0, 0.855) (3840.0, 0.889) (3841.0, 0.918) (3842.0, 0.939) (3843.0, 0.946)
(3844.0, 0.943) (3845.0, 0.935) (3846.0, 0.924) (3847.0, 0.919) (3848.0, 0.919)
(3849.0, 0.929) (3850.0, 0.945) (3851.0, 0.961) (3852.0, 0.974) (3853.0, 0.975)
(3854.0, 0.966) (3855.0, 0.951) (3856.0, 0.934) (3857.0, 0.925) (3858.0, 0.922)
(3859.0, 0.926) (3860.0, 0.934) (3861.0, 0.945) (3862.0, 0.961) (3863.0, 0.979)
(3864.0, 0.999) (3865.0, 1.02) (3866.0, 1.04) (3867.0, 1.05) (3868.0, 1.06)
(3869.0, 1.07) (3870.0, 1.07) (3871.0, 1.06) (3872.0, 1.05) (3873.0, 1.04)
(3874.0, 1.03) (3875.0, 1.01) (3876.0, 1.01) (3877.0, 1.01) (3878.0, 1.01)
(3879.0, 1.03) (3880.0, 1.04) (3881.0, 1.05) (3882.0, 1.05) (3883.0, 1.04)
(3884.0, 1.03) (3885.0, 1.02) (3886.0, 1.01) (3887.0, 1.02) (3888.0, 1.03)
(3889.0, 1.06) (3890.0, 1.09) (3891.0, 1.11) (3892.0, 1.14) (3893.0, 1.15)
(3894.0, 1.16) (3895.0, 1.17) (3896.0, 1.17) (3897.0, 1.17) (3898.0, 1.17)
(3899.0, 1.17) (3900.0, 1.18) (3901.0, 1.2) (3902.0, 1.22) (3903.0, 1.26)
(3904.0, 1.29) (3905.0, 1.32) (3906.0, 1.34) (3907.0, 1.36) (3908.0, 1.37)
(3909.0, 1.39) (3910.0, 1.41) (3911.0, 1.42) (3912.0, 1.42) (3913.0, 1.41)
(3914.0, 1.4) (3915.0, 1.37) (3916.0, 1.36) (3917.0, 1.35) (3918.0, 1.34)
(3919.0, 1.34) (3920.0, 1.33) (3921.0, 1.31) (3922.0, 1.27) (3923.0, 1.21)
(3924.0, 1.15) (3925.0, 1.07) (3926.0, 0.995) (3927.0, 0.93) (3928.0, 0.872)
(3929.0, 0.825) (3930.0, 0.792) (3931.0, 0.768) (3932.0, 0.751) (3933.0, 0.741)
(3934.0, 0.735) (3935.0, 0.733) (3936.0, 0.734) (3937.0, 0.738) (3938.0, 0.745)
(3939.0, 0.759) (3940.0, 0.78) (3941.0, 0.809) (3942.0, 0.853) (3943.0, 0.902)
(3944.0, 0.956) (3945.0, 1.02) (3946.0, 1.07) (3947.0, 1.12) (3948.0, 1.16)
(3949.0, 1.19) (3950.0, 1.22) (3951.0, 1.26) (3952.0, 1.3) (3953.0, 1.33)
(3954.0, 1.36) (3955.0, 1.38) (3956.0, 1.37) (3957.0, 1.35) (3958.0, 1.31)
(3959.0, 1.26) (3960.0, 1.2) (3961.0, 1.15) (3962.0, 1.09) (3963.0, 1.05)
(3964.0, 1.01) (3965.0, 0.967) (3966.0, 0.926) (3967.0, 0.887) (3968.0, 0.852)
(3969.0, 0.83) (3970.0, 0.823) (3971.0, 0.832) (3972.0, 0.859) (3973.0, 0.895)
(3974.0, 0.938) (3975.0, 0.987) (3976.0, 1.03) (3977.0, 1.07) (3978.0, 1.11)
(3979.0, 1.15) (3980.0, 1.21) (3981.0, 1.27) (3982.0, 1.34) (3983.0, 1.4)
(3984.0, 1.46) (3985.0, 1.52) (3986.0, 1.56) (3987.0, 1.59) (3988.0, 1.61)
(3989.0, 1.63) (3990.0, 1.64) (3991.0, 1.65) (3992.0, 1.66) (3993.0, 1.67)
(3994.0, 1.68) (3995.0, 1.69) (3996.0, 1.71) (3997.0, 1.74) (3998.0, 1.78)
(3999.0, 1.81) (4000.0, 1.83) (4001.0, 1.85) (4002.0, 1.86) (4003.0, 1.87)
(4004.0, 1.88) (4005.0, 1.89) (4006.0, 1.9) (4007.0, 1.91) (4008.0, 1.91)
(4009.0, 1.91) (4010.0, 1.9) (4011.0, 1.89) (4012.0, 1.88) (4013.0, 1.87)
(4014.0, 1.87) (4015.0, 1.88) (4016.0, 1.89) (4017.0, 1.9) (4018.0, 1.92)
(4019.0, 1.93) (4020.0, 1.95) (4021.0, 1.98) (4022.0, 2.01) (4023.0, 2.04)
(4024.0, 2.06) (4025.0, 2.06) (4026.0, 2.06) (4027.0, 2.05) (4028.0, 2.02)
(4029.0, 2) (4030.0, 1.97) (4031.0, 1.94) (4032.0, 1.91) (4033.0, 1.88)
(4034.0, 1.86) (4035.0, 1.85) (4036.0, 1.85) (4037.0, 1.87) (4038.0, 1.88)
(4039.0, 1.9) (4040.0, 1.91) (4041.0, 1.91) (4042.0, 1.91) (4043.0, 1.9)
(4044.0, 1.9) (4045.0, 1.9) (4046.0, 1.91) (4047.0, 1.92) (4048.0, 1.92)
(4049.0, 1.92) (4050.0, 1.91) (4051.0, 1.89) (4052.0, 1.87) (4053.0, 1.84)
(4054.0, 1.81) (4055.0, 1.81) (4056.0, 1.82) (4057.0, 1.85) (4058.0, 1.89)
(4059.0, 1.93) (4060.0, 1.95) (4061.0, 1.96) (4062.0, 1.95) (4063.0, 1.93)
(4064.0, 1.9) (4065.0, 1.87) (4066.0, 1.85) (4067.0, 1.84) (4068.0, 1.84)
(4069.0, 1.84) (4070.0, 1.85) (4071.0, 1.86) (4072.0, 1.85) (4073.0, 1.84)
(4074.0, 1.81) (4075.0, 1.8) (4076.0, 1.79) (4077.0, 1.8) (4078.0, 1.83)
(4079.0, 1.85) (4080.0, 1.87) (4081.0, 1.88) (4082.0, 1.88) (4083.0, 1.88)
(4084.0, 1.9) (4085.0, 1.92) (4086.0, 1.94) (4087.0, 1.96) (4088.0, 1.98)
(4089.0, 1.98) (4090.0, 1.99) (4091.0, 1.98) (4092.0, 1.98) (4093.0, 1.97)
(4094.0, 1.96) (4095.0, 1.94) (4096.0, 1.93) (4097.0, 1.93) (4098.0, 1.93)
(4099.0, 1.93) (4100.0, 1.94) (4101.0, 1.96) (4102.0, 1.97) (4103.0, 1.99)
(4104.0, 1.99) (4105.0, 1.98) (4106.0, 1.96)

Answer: 1.9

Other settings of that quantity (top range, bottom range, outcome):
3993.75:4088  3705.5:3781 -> 2.08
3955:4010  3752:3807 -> 1.39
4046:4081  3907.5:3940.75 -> 1.85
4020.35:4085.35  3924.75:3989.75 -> 1.86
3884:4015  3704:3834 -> 1.31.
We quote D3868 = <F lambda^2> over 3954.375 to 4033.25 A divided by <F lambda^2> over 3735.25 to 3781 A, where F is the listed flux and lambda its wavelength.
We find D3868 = 1.71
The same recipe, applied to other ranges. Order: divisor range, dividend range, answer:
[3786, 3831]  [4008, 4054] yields 2.01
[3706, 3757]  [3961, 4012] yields 1.59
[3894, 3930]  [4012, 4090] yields 1.65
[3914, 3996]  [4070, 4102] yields 1.77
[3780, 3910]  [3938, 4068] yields 1.64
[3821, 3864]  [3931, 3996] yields 1.36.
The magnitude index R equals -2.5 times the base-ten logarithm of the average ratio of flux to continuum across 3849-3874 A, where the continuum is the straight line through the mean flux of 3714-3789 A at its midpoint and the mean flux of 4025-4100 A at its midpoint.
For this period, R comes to 0.35 mag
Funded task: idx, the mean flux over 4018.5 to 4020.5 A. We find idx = 1.94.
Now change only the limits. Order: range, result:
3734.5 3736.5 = 0.979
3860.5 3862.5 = 0.953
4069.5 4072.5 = 1.85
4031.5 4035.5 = 1.88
